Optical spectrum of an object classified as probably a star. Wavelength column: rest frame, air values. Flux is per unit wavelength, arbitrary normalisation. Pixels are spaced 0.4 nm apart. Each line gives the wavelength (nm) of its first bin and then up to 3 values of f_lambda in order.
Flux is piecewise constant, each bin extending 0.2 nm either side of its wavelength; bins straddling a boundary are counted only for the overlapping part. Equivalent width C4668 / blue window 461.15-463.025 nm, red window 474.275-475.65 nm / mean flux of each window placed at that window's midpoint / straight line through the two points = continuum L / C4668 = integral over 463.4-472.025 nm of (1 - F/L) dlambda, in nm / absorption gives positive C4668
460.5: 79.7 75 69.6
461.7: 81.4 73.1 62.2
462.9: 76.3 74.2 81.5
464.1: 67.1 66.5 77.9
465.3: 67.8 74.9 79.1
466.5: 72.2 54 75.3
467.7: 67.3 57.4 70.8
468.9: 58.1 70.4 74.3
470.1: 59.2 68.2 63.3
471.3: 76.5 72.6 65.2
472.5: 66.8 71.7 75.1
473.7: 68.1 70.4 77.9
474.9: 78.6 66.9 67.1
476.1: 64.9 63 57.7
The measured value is 0.44 nm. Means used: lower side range 72.4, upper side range 73.6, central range 69.3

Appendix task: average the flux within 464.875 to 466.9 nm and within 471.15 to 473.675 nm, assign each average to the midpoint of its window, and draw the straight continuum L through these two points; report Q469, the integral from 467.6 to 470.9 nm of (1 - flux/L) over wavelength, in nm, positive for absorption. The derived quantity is 0.28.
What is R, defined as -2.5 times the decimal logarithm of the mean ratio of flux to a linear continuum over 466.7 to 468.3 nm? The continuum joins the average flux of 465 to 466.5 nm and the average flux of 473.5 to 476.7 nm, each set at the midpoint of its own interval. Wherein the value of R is 0.154 mag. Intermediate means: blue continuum 74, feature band 63.5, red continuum 69.6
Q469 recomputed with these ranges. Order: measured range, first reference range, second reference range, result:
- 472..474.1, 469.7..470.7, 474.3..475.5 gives 0.041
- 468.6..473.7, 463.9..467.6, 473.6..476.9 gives 0.080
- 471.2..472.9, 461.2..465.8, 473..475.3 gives 0.072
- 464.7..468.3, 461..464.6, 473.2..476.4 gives 0.127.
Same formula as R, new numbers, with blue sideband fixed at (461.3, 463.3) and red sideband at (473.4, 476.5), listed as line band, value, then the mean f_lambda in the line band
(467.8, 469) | 0.14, 62.9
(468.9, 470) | 0.04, 68.6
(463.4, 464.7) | 0.01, 71.9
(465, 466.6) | -0.02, 73.9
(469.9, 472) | 0.05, 67.8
